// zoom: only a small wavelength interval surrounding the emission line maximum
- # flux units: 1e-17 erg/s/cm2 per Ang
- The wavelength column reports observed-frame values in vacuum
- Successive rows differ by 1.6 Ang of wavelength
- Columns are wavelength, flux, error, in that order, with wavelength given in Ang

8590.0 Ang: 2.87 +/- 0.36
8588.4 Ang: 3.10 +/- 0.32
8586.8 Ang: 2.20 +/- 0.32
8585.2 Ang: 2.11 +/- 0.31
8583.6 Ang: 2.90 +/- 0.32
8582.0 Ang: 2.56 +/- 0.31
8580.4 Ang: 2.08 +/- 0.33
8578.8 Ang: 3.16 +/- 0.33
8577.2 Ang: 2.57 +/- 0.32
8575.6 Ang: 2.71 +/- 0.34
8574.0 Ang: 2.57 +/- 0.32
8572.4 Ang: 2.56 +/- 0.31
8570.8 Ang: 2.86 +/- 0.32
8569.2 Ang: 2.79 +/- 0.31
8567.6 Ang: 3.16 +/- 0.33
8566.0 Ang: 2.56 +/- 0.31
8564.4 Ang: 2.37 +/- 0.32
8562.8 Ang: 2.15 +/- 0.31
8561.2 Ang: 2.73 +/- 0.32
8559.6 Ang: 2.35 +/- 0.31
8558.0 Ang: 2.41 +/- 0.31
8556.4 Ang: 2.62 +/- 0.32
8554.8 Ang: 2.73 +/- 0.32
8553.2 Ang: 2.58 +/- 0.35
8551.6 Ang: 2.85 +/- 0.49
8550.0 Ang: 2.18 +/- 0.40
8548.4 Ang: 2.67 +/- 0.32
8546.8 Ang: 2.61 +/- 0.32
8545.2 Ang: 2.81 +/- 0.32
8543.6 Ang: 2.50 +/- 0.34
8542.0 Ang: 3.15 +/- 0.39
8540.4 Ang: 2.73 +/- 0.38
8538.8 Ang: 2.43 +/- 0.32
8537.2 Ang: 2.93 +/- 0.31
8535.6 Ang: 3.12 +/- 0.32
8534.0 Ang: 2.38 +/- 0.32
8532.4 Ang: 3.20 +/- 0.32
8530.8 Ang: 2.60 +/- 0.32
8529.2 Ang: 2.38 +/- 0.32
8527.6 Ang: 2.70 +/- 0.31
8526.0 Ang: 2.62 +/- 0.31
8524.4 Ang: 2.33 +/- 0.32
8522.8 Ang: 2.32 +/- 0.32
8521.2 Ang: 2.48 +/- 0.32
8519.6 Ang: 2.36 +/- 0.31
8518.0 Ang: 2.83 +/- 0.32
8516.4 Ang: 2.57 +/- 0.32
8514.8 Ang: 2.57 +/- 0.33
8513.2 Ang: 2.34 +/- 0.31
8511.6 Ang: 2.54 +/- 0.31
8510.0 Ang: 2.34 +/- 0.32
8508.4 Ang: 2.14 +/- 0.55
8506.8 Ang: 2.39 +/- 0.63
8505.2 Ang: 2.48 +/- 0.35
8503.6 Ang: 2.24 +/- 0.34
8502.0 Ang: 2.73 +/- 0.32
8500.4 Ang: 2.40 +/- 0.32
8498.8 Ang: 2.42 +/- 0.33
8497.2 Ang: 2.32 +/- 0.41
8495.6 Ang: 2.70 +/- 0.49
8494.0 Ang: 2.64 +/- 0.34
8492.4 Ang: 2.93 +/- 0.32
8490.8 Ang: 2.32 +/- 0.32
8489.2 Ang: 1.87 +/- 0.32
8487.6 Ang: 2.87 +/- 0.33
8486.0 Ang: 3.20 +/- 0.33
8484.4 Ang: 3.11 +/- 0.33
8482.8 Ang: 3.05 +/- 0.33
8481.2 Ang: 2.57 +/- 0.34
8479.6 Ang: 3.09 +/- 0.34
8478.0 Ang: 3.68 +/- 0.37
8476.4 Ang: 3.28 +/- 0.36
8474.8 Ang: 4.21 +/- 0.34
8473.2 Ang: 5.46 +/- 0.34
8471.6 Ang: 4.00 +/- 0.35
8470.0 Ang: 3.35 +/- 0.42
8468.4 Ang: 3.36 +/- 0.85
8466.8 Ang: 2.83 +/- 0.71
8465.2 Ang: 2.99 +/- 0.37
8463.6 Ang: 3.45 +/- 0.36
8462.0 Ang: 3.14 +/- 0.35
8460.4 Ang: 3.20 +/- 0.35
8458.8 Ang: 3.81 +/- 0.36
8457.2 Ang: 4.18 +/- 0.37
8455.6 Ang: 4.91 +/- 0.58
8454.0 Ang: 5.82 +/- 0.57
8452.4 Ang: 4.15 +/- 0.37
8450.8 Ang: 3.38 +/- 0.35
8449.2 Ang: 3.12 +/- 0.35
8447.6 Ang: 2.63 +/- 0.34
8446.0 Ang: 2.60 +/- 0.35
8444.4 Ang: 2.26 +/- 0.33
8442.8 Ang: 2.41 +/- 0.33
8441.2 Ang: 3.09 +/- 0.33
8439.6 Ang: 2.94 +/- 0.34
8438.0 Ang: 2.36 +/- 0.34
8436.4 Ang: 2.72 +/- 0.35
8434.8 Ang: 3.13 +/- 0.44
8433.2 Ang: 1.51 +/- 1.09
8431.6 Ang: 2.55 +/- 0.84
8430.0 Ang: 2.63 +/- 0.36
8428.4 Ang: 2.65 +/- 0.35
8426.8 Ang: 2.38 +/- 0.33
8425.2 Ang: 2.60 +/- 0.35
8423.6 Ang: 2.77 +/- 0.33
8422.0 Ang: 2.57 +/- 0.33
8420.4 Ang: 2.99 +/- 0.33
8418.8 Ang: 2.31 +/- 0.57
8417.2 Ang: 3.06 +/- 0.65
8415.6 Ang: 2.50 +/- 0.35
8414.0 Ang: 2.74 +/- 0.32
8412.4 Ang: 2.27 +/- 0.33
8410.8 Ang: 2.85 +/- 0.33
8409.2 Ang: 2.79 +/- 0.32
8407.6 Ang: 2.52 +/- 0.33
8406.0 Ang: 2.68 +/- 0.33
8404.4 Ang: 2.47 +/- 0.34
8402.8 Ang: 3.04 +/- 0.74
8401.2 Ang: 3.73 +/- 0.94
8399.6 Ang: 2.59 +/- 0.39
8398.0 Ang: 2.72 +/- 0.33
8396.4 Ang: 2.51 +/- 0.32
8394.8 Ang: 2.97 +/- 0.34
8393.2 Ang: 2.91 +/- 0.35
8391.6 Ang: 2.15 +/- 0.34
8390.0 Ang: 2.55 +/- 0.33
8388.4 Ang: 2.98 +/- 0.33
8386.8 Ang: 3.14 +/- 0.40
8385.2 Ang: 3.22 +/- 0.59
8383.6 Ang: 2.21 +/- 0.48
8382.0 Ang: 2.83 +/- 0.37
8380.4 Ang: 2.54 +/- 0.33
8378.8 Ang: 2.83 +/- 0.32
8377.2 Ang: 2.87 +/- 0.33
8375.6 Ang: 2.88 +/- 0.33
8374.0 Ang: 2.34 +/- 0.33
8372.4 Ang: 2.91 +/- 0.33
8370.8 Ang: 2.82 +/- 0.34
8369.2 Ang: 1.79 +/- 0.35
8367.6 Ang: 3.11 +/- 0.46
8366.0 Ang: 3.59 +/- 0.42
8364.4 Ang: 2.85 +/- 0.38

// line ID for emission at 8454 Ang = [S II] 6716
